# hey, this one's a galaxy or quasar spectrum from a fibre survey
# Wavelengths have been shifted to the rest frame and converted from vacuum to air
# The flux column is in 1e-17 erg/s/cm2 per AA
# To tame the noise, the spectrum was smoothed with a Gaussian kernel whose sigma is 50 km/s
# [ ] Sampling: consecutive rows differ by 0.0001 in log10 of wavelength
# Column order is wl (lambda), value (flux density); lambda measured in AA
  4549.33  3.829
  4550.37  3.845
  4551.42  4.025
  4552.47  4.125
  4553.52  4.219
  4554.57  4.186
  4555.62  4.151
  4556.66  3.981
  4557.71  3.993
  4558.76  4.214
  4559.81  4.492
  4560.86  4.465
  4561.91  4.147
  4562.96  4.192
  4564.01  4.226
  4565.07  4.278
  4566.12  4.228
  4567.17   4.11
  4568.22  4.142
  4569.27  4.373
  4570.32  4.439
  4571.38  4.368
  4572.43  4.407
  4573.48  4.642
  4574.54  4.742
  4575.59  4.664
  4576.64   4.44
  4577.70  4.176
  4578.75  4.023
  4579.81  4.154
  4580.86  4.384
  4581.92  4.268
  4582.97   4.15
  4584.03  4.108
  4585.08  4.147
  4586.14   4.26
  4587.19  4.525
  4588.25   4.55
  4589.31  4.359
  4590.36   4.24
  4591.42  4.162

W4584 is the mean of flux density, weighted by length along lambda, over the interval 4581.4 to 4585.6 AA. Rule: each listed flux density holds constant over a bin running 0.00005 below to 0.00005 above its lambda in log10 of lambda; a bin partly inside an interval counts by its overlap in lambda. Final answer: 4.17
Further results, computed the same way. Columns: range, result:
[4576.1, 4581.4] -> 4.23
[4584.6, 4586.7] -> 4.21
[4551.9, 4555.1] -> 4.17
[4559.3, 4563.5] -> 4.32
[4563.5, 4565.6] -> 4.24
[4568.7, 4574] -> 4.44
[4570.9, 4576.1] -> 4.57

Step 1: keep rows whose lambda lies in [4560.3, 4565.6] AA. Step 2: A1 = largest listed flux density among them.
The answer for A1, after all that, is 4.465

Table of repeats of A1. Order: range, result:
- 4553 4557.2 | 4.219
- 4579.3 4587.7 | 4.525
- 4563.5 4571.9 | 4.439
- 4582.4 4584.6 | 4.15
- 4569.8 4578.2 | 4.742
